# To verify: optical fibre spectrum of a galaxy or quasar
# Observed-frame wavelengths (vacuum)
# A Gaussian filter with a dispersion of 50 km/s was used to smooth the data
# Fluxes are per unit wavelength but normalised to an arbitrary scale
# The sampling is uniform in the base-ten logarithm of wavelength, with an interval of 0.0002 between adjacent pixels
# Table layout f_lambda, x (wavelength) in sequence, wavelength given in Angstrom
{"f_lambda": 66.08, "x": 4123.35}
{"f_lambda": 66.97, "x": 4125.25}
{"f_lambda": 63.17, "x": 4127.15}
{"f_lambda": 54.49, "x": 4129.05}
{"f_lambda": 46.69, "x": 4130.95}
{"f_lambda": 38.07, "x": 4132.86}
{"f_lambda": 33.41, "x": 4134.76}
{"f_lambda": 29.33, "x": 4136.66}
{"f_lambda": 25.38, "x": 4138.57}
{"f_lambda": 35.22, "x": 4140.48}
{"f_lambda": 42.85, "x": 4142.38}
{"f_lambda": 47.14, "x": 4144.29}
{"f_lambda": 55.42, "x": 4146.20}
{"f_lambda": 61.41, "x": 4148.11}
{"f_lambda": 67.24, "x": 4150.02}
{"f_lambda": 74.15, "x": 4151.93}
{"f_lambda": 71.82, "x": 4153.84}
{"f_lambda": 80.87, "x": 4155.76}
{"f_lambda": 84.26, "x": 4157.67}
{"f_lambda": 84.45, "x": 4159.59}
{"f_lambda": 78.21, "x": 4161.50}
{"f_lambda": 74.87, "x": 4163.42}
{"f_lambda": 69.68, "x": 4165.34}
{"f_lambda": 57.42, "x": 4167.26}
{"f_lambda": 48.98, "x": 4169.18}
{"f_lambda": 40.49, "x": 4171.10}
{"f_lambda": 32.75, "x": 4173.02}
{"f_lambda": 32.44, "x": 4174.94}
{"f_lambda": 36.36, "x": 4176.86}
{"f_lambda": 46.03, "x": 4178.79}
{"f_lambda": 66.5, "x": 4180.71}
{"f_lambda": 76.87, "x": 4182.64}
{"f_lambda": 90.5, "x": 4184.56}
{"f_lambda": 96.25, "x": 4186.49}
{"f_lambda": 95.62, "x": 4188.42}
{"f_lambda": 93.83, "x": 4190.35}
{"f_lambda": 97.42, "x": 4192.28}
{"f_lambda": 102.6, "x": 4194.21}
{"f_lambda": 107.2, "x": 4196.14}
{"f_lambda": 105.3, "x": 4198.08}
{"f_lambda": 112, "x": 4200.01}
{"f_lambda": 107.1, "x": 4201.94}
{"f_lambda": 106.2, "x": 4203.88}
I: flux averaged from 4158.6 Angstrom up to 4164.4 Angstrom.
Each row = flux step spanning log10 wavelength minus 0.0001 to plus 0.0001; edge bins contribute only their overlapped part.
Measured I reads 79.1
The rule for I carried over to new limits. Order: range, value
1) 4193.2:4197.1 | 105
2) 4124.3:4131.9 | 57.9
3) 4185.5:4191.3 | 95.1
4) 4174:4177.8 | 34.4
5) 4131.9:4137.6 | 33.6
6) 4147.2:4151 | 64.5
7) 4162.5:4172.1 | 58.1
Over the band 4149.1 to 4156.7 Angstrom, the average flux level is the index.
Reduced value 73.5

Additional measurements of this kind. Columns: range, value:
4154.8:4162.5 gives 81.9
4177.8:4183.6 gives 63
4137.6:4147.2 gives 41.3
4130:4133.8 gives 42.3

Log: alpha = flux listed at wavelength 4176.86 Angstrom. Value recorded 36.36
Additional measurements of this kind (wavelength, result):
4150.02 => 67.24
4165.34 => 69.68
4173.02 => 32.75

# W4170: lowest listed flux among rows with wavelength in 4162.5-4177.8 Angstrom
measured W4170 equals 32.44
